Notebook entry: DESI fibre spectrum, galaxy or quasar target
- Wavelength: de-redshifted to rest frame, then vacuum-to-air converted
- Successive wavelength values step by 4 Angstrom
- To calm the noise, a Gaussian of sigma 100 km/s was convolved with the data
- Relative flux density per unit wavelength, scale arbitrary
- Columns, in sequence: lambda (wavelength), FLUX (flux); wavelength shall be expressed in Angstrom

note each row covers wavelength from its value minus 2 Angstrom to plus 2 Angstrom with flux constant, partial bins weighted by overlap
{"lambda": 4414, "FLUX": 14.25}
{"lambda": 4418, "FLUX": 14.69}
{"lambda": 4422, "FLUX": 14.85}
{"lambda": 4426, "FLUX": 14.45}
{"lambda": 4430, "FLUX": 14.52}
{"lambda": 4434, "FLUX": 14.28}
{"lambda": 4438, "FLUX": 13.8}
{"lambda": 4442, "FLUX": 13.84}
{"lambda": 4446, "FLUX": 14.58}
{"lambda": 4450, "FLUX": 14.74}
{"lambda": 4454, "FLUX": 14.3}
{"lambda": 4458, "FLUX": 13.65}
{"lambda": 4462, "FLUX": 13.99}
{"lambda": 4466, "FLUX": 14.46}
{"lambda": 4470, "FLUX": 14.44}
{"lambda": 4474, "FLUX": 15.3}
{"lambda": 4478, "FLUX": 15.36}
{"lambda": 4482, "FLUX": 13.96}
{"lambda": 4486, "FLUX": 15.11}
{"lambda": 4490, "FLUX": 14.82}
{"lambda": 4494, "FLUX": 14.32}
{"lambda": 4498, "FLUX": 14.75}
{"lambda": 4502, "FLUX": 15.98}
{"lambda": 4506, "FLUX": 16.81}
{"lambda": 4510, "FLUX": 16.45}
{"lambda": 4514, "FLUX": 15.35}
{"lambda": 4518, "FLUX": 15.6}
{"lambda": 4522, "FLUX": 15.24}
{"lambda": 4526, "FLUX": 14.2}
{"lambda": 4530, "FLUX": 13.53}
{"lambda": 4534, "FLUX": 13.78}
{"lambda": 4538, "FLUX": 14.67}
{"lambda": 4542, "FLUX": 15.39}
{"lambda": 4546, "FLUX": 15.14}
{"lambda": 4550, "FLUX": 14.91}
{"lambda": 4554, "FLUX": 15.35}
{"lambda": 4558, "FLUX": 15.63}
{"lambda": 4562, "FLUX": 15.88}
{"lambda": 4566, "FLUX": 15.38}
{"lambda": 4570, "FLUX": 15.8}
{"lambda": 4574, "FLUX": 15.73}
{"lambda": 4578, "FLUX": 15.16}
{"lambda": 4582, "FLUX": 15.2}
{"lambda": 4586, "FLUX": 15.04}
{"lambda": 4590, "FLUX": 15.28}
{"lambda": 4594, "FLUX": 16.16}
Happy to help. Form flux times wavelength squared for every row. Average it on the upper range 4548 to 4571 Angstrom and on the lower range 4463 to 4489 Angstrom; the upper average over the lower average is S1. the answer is 1.1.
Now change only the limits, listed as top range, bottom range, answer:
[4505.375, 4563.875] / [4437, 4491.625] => 1.08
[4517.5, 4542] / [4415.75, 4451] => 1.05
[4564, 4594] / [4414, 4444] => 1.15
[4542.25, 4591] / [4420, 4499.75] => 1.11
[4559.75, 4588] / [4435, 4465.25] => 1.15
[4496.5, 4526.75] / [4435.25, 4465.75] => 1.13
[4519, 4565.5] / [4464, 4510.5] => 1.01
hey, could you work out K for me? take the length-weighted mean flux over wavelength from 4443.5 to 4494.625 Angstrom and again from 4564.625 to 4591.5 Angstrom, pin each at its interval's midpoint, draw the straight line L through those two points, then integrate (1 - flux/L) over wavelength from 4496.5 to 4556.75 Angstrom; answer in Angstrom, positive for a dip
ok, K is -0.7 Angstrom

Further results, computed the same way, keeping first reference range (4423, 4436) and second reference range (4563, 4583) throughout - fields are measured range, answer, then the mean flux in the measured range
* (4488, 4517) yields -1.01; 15.5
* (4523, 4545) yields 1.18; 14.4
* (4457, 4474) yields 0.48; 14.3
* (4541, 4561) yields 0.03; 15.3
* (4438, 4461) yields 0.66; 14.2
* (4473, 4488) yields -0.09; 14.9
